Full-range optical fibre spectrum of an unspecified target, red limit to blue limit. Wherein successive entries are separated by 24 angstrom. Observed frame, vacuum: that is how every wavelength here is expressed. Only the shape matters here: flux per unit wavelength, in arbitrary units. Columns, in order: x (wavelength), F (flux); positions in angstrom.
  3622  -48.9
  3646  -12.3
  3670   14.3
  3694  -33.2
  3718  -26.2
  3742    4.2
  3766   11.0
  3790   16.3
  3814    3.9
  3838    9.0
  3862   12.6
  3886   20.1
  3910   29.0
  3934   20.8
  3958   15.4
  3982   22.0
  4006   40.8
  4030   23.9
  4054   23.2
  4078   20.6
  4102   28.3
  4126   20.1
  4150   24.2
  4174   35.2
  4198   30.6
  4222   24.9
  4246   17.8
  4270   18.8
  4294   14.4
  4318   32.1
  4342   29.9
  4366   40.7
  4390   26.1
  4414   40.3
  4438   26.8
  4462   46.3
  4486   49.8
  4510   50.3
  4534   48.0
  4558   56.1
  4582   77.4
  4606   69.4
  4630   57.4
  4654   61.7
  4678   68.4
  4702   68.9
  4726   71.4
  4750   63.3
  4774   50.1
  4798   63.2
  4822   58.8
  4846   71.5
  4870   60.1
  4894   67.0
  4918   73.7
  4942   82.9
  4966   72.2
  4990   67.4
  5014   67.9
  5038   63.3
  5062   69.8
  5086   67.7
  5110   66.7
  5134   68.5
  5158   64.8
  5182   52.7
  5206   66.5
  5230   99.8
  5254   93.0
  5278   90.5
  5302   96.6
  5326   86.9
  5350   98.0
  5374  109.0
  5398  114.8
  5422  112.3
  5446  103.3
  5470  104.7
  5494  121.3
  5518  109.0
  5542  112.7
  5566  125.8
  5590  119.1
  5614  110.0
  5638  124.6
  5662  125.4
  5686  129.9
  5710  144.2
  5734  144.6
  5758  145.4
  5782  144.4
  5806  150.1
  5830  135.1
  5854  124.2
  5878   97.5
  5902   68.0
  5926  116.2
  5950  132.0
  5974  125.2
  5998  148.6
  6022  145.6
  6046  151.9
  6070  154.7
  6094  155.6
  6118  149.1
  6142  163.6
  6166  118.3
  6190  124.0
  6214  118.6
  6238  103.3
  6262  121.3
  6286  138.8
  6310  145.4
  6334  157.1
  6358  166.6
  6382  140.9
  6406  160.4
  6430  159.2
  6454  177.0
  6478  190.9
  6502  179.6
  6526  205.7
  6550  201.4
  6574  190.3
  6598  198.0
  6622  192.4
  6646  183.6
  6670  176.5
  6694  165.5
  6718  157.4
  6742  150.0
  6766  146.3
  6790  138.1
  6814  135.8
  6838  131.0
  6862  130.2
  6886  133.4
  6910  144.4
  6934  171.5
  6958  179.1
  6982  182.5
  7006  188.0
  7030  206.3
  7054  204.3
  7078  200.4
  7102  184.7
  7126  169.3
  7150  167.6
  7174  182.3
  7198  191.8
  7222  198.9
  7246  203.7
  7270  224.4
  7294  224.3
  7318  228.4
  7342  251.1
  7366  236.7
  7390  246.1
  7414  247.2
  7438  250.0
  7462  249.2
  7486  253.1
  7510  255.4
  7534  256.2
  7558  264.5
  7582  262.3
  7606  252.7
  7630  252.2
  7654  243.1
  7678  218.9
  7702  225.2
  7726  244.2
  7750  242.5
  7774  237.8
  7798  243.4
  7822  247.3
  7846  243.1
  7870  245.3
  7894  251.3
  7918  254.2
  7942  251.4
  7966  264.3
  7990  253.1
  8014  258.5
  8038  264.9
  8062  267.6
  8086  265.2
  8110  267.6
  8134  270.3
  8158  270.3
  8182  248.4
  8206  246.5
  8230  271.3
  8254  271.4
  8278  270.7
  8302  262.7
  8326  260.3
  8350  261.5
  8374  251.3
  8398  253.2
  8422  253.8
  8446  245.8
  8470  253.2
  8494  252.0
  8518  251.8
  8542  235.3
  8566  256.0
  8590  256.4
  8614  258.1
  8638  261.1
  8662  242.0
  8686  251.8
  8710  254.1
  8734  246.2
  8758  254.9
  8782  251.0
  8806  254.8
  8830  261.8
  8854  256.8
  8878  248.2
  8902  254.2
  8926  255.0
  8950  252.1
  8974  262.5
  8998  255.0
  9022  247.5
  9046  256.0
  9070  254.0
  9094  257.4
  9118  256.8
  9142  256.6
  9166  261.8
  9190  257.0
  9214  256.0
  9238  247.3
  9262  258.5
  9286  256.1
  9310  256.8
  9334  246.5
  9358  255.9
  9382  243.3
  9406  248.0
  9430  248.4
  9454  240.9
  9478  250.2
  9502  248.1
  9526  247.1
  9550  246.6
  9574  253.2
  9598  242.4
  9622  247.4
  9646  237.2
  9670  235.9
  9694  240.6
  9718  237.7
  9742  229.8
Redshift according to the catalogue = 0.000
